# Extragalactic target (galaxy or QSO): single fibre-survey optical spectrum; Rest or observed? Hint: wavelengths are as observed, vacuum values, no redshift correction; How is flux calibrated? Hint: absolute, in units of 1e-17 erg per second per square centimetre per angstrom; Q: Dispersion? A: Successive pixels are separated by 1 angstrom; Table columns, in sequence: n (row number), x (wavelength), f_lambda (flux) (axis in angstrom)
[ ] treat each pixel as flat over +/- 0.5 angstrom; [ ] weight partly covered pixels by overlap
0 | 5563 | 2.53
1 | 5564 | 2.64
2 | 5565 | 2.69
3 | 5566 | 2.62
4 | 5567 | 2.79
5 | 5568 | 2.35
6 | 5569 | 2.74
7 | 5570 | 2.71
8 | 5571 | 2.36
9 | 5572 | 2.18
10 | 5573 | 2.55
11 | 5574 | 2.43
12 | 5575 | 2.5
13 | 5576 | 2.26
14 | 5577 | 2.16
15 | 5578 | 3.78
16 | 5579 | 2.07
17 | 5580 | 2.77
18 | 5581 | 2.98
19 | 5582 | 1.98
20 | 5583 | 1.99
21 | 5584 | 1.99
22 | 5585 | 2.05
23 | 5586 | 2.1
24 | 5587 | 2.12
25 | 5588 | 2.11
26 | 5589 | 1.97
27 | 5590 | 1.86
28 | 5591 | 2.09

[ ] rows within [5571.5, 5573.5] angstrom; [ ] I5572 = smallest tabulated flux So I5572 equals 2.18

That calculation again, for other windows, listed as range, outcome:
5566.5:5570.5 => 2.35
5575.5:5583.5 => 1.98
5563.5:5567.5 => 2.62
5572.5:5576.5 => 2.26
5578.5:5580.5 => 2.07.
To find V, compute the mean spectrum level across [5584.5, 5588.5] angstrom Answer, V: 2.1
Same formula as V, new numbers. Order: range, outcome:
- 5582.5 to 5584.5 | 1.99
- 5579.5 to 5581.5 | 2.88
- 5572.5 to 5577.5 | 2.38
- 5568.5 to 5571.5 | 2.6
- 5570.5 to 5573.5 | 2.36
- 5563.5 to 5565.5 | 2.67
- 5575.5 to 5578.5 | 2.73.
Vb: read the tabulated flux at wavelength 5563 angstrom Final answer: 2.53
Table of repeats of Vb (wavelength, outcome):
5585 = 2.05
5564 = 2.64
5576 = 2.26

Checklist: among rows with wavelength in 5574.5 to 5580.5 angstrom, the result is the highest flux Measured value 3.78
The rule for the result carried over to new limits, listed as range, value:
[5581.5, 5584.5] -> 1.99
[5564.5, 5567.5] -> 2.79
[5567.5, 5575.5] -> 2.74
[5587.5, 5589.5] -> 2.11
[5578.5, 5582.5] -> 2.98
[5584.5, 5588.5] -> 2.12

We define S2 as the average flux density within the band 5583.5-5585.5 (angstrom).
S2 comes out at 2.02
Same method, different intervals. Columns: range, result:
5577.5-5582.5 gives 2.72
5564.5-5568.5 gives 2.61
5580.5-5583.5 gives 2.32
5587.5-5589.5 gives 2.04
